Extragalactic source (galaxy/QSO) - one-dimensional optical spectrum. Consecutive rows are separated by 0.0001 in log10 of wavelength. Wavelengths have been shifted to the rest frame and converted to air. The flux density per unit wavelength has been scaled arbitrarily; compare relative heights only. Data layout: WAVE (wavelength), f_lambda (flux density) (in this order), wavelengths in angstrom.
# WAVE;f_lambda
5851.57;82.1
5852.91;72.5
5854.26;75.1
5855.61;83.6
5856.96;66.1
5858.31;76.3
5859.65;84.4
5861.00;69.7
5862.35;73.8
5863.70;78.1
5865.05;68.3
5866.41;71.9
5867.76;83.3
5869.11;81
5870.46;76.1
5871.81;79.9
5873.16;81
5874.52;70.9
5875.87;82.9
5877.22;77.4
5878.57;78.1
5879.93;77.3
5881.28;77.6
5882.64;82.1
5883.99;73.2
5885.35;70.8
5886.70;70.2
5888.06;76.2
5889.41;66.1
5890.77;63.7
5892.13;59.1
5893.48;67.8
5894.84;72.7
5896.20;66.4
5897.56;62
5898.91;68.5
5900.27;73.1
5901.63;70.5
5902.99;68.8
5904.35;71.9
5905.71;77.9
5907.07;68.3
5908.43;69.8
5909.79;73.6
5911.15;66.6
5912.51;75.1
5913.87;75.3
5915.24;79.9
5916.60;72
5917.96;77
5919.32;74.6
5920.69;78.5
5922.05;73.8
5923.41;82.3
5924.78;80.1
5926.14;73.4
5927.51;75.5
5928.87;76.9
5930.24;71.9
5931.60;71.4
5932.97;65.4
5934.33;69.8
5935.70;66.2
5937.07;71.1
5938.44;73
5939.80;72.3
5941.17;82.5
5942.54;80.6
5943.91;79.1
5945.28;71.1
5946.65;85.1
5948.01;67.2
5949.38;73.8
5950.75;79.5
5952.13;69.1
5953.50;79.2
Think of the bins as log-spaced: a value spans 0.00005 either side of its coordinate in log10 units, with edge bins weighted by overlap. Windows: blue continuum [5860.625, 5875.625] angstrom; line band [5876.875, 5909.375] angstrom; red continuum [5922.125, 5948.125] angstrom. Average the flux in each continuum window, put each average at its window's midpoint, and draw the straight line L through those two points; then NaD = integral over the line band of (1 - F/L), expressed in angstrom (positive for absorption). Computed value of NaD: 1.9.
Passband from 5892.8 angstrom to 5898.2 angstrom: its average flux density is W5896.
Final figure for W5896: 67.2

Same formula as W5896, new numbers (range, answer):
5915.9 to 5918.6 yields 74.6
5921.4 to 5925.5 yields 78.8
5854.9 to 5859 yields 75.5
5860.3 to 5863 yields 71.8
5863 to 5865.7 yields 73.3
